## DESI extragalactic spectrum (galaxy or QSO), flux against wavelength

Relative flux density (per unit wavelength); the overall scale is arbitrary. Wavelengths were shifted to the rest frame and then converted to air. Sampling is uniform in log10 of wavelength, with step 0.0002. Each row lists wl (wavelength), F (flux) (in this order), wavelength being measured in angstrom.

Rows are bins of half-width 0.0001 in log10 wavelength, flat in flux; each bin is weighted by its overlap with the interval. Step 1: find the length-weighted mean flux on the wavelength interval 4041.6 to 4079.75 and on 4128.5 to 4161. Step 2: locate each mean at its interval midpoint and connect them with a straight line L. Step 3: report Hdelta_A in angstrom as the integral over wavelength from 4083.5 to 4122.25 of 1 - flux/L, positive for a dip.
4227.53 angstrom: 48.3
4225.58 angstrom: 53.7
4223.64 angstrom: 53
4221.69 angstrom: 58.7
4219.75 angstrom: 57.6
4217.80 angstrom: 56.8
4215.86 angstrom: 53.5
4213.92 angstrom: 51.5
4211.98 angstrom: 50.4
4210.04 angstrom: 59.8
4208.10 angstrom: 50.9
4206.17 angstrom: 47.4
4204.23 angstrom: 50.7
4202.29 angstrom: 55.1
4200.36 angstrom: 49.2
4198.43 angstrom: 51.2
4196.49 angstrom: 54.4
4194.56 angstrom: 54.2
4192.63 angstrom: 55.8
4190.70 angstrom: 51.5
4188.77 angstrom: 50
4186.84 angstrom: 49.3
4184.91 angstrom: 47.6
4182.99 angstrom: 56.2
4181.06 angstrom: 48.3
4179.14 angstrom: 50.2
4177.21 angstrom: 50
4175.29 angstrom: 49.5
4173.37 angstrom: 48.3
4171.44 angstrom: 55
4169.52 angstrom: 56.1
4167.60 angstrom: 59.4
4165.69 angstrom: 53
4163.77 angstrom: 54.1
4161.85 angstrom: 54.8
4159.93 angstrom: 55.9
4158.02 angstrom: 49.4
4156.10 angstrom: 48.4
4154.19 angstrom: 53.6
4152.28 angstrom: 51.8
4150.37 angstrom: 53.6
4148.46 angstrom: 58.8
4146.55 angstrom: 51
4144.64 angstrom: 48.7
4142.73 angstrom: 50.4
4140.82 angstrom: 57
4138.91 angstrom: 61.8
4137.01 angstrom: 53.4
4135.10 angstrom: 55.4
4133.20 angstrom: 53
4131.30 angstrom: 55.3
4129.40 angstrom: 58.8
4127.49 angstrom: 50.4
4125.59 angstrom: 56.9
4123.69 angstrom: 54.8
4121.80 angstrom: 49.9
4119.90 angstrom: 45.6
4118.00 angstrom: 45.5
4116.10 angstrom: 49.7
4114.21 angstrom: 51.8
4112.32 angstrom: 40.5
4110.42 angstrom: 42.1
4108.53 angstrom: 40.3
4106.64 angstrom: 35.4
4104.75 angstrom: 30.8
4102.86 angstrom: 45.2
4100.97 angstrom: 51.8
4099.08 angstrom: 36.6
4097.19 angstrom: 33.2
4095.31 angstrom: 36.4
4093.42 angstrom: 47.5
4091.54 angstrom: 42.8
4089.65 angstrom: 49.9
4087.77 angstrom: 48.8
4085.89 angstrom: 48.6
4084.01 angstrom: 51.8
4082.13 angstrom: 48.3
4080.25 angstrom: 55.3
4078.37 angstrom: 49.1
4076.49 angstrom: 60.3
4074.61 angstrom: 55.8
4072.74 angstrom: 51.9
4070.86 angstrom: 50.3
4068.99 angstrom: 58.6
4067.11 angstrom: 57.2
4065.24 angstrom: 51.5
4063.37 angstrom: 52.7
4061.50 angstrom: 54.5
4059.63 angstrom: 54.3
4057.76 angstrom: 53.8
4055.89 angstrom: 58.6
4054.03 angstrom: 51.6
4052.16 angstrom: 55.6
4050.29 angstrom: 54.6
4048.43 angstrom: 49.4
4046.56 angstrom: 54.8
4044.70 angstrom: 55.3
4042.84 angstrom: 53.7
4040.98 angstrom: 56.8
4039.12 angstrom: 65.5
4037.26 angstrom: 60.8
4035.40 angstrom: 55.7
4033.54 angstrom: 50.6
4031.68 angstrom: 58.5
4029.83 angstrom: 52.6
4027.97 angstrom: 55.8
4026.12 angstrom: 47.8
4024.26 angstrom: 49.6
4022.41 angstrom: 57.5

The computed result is 7.32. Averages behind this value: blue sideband 54.2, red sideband 53.9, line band 43.8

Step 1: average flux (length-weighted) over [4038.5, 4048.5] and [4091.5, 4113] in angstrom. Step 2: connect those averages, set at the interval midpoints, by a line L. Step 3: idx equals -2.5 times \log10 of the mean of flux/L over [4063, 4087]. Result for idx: -0.12 mag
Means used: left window 56.2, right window 40.1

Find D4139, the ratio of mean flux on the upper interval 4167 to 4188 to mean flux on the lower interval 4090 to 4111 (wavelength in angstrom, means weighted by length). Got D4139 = 1.3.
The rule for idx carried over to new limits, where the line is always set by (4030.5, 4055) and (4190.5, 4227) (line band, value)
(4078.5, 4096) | 0.150 mag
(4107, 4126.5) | 0.155 mag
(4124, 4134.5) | -0.009 mag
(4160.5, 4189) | 0.034 mag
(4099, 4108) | 0.334 mag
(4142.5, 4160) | 0.043 mag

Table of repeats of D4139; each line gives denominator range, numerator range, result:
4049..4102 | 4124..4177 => 1.06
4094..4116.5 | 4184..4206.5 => 1.25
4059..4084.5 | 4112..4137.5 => 0.96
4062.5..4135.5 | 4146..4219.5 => 1.08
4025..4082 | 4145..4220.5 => 0.96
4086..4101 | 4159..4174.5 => 1.26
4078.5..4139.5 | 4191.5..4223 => 1.12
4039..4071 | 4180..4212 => 0.95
